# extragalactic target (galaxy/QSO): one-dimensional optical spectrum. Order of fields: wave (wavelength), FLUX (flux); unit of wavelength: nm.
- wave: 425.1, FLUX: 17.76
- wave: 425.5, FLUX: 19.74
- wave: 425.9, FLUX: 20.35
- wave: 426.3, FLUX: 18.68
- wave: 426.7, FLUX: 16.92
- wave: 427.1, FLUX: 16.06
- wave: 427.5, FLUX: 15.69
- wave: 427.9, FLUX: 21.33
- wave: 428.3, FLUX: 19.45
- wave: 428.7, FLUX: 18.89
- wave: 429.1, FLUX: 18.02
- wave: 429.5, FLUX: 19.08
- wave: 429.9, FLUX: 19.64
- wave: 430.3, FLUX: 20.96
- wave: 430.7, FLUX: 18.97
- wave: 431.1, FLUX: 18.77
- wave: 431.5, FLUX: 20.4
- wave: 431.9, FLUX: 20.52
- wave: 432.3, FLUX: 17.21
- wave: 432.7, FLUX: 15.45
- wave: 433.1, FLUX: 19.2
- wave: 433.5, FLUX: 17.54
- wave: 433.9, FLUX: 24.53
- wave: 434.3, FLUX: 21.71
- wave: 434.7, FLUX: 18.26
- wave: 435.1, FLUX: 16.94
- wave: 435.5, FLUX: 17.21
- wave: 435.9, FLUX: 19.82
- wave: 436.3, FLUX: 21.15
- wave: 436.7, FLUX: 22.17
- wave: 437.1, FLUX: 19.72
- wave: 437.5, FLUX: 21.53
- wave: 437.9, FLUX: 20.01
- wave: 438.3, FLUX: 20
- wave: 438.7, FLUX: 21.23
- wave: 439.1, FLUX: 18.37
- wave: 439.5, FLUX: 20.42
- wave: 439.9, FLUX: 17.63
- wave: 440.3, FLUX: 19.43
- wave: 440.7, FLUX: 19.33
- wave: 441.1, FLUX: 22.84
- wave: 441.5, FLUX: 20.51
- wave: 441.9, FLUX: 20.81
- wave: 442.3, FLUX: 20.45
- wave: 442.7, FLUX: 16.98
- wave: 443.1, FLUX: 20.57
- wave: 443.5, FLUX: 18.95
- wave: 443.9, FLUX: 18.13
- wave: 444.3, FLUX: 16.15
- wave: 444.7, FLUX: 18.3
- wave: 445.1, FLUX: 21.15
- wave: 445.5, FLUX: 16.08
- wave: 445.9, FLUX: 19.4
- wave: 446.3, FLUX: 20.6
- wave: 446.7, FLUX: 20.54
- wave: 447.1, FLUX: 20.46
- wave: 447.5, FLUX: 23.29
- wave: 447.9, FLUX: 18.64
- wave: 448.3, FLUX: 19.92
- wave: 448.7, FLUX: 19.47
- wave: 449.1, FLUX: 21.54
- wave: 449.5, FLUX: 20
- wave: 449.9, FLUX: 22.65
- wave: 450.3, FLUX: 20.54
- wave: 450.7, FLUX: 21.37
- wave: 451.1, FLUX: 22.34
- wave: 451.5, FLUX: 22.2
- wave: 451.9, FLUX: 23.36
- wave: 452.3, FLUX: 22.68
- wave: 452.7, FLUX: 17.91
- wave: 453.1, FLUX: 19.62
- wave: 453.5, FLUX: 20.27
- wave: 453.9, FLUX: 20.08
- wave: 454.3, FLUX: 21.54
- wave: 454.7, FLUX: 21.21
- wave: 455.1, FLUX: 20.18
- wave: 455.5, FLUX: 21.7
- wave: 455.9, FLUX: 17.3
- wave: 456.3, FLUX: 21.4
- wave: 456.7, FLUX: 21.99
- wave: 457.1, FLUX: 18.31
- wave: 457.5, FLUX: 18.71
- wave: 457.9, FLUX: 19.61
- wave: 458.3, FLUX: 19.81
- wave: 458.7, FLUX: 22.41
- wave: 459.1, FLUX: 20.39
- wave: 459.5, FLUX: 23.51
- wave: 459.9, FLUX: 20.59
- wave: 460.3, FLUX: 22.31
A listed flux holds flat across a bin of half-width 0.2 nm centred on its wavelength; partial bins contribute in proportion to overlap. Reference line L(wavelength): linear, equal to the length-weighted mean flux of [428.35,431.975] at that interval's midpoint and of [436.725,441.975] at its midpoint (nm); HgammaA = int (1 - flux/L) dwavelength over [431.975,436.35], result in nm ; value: 0.176 nm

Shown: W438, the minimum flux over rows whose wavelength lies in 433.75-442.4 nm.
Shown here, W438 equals 16.94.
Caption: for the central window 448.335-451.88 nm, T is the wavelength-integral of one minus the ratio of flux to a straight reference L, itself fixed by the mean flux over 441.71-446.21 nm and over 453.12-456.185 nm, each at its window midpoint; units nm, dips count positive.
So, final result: -0.290 nm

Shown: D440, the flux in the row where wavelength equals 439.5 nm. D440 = 20.42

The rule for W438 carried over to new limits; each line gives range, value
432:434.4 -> 15.45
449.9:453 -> 17.91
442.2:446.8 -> 16.08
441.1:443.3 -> 16.98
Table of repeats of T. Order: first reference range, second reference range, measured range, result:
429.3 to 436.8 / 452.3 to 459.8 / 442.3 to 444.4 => 0.146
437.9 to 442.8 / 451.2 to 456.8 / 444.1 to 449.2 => 0.178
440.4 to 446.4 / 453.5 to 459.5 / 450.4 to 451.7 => -0.123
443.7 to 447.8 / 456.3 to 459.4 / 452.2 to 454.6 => -0.034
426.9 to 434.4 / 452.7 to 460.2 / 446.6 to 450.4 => -0.131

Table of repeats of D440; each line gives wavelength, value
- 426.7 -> 16.92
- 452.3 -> 22.68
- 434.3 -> 21.71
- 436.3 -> 21.15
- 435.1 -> 16.94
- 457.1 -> 18.31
